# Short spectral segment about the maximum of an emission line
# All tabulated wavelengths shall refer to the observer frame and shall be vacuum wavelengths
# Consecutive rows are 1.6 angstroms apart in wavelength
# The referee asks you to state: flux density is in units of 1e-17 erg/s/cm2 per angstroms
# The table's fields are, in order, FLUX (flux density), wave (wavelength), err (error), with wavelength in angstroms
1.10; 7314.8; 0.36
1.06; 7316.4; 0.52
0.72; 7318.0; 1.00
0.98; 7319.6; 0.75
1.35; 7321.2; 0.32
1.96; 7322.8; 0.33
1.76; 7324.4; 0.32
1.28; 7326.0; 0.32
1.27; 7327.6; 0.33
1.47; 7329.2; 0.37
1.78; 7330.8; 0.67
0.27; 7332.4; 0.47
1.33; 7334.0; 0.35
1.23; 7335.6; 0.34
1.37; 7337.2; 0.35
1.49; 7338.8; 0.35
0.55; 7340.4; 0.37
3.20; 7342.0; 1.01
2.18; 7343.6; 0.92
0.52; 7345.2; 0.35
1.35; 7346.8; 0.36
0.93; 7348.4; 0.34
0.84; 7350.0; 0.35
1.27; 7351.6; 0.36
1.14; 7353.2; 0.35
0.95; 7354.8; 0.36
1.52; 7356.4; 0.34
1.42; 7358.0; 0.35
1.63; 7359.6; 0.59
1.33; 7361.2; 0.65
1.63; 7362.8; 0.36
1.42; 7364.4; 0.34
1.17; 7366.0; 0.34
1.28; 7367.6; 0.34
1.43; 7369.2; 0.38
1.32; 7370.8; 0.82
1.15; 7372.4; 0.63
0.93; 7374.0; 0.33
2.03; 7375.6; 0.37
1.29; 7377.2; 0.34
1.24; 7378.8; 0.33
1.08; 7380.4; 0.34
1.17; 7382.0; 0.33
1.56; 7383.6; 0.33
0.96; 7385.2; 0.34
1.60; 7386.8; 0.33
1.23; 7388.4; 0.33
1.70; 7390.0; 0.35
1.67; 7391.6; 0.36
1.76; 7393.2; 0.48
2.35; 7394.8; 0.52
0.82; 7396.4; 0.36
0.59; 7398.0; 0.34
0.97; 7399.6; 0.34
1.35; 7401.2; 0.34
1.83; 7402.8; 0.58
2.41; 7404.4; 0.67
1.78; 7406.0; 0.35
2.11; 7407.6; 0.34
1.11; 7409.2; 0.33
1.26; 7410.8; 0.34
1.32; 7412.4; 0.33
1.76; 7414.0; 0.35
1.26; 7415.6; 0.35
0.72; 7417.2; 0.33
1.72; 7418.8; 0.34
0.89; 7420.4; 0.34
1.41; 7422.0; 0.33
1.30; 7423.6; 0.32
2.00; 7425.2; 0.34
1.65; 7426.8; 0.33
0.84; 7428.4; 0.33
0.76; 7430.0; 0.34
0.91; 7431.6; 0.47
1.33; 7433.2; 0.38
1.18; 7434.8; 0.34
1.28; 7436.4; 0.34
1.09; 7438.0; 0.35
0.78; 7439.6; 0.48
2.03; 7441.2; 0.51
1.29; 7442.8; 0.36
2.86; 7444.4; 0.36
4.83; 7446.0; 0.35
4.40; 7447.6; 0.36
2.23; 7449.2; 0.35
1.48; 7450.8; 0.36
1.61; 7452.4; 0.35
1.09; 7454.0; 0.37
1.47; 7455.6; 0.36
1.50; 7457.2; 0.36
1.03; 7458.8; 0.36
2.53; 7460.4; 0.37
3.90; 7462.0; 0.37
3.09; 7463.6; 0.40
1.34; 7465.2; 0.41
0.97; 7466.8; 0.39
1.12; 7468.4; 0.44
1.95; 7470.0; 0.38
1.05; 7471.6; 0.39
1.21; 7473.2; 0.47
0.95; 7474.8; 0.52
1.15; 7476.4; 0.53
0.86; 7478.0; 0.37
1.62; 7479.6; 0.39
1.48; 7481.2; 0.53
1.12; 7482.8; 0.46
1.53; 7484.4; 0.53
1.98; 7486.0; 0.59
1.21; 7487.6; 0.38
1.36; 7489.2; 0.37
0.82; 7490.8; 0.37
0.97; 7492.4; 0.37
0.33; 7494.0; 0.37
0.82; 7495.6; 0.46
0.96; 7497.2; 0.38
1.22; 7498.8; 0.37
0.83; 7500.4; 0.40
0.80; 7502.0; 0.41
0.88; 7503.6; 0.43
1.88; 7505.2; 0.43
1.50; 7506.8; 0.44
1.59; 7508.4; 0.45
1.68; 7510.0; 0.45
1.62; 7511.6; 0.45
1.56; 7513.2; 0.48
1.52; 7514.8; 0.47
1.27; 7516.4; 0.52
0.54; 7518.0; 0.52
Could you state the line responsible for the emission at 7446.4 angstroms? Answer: [S II]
